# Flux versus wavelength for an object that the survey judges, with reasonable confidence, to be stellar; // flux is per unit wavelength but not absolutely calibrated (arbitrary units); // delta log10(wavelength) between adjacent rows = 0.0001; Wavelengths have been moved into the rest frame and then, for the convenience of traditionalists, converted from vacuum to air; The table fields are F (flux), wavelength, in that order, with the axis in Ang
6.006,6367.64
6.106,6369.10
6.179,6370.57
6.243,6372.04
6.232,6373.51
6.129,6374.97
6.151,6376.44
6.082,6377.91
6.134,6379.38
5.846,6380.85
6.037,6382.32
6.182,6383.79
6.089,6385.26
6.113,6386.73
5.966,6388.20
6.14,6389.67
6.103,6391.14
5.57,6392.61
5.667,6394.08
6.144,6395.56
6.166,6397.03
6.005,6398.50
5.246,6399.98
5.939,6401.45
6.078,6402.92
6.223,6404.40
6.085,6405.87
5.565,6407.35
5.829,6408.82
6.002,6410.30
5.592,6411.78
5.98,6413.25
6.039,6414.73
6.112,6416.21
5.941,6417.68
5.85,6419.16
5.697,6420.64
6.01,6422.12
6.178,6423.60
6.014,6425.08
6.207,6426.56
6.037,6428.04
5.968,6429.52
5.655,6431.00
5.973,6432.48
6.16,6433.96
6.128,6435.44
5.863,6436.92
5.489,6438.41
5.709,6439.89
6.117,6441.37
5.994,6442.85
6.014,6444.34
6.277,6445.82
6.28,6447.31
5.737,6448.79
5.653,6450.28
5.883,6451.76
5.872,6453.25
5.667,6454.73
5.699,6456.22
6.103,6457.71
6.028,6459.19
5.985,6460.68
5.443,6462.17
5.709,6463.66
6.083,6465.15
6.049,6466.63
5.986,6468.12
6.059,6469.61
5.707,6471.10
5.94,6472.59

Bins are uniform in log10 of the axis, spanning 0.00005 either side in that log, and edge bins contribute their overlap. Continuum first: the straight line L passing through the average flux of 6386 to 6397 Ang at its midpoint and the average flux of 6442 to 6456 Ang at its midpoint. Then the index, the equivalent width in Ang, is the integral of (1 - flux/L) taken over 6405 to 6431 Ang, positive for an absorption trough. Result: 0.04 Ang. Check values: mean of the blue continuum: 5.97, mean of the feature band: 5.94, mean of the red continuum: 5.92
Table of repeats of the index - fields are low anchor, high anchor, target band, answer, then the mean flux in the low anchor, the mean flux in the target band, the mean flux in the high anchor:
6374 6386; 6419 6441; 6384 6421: 0.5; 6.09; 5.93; 5.93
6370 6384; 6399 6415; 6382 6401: 0.1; 6.12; 5.95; 5.87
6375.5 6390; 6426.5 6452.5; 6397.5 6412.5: 0.4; 6.07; 5.86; 5.95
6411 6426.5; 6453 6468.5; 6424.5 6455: -0.1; 5.95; 5.94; 5.87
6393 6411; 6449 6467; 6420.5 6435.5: -0.3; 5.9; 6.01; 5.84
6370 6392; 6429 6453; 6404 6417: 0.2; 6.11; 5.93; 5.93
